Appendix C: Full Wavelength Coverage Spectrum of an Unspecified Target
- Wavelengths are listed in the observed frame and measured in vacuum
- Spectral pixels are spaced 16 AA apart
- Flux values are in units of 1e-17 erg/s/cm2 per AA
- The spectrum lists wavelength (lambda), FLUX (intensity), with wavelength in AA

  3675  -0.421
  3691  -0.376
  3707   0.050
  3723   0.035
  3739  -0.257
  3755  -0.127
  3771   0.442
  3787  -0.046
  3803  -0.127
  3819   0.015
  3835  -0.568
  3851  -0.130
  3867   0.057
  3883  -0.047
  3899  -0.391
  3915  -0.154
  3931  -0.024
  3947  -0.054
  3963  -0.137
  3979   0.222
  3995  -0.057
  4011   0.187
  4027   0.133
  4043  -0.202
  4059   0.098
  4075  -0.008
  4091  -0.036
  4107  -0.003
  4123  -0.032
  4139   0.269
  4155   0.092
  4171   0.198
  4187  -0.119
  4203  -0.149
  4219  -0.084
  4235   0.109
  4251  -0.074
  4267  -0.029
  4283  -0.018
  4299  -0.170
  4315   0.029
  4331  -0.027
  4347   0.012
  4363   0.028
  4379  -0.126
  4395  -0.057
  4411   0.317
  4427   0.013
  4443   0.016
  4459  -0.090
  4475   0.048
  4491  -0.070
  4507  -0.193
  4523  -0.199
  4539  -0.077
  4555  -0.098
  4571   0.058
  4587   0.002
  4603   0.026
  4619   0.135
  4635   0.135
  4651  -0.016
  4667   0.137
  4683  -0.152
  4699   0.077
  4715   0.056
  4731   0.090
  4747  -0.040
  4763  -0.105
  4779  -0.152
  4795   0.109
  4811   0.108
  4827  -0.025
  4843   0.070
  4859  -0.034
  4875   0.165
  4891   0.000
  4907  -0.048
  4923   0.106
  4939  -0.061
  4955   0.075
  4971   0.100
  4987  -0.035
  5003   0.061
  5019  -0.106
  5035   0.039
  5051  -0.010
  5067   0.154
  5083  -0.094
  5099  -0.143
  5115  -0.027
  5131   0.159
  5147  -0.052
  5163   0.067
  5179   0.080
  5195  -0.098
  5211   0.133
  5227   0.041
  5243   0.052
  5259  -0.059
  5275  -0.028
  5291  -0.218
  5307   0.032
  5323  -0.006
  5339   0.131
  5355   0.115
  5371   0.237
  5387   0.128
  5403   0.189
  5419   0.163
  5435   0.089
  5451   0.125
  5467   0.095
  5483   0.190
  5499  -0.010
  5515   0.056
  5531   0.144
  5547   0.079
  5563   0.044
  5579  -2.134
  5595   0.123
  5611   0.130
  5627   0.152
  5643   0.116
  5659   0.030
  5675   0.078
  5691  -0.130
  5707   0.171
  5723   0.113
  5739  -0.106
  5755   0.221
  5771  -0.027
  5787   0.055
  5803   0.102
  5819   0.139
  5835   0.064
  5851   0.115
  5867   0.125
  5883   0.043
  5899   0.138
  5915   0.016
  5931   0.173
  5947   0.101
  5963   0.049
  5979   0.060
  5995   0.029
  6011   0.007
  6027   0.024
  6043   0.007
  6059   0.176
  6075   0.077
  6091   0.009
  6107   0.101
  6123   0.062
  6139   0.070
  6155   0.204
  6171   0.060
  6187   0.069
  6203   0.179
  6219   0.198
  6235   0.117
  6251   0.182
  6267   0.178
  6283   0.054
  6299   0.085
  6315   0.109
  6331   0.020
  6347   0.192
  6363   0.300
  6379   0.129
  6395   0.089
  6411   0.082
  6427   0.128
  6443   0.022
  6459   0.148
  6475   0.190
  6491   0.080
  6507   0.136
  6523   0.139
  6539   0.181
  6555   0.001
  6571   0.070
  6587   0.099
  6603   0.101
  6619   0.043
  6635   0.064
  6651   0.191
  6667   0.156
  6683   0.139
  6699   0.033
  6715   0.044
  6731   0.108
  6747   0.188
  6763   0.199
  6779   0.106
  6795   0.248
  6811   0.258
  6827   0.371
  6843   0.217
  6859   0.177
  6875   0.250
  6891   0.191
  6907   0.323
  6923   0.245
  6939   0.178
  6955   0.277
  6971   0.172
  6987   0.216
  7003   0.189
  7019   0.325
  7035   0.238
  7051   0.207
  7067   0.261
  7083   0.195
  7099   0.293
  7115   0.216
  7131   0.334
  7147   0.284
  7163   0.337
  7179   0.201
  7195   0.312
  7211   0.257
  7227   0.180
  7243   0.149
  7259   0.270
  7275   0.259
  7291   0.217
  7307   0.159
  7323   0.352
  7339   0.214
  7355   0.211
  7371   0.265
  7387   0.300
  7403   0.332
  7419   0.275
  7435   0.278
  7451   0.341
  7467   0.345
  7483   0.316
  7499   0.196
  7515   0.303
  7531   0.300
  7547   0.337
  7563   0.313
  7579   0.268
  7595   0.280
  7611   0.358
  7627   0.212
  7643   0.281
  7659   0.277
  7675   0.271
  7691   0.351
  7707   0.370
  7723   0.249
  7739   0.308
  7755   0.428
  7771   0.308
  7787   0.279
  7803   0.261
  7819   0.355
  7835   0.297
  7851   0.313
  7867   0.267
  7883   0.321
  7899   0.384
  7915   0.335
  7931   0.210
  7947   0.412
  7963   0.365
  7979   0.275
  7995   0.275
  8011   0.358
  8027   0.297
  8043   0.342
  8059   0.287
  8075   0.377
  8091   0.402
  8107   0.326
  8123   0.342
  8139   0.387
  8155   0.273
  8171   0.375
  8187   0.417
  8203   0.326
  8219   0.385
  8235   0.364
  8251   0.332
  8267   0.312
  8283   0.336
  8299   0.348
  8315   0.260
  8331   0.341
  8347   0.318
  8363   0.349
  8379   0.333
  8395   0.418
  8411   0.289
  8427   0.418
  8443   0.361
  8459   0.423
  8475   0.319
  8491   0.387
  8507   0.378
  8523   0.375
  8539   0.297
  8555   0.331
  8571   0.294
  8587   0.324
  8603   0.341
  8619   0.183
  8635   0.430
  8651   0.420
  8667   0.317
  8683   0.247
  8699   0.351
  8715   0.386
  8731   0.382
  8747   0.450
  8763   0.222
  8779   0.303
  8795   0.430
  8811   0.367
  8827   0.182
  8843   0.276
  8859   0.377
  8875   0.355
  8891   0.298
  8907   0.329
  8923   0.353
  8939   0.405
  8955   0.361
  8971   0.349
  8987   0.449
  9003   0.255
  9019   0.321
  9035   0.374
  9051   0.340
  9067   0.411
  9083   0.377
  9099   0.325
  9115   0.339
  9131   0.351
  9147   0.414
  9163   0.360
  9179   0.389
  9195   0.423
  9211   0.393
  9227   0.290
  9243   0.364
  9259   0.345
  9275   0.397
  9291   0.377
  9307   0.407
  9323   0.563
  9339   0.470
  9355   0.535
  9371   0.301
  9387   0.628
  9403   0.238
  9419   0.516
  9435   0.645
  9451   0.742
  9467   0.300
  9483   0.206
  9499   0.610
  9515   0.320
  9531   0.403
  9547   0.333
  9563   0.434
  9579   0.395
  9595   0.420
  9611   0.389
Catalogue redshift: 0.708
